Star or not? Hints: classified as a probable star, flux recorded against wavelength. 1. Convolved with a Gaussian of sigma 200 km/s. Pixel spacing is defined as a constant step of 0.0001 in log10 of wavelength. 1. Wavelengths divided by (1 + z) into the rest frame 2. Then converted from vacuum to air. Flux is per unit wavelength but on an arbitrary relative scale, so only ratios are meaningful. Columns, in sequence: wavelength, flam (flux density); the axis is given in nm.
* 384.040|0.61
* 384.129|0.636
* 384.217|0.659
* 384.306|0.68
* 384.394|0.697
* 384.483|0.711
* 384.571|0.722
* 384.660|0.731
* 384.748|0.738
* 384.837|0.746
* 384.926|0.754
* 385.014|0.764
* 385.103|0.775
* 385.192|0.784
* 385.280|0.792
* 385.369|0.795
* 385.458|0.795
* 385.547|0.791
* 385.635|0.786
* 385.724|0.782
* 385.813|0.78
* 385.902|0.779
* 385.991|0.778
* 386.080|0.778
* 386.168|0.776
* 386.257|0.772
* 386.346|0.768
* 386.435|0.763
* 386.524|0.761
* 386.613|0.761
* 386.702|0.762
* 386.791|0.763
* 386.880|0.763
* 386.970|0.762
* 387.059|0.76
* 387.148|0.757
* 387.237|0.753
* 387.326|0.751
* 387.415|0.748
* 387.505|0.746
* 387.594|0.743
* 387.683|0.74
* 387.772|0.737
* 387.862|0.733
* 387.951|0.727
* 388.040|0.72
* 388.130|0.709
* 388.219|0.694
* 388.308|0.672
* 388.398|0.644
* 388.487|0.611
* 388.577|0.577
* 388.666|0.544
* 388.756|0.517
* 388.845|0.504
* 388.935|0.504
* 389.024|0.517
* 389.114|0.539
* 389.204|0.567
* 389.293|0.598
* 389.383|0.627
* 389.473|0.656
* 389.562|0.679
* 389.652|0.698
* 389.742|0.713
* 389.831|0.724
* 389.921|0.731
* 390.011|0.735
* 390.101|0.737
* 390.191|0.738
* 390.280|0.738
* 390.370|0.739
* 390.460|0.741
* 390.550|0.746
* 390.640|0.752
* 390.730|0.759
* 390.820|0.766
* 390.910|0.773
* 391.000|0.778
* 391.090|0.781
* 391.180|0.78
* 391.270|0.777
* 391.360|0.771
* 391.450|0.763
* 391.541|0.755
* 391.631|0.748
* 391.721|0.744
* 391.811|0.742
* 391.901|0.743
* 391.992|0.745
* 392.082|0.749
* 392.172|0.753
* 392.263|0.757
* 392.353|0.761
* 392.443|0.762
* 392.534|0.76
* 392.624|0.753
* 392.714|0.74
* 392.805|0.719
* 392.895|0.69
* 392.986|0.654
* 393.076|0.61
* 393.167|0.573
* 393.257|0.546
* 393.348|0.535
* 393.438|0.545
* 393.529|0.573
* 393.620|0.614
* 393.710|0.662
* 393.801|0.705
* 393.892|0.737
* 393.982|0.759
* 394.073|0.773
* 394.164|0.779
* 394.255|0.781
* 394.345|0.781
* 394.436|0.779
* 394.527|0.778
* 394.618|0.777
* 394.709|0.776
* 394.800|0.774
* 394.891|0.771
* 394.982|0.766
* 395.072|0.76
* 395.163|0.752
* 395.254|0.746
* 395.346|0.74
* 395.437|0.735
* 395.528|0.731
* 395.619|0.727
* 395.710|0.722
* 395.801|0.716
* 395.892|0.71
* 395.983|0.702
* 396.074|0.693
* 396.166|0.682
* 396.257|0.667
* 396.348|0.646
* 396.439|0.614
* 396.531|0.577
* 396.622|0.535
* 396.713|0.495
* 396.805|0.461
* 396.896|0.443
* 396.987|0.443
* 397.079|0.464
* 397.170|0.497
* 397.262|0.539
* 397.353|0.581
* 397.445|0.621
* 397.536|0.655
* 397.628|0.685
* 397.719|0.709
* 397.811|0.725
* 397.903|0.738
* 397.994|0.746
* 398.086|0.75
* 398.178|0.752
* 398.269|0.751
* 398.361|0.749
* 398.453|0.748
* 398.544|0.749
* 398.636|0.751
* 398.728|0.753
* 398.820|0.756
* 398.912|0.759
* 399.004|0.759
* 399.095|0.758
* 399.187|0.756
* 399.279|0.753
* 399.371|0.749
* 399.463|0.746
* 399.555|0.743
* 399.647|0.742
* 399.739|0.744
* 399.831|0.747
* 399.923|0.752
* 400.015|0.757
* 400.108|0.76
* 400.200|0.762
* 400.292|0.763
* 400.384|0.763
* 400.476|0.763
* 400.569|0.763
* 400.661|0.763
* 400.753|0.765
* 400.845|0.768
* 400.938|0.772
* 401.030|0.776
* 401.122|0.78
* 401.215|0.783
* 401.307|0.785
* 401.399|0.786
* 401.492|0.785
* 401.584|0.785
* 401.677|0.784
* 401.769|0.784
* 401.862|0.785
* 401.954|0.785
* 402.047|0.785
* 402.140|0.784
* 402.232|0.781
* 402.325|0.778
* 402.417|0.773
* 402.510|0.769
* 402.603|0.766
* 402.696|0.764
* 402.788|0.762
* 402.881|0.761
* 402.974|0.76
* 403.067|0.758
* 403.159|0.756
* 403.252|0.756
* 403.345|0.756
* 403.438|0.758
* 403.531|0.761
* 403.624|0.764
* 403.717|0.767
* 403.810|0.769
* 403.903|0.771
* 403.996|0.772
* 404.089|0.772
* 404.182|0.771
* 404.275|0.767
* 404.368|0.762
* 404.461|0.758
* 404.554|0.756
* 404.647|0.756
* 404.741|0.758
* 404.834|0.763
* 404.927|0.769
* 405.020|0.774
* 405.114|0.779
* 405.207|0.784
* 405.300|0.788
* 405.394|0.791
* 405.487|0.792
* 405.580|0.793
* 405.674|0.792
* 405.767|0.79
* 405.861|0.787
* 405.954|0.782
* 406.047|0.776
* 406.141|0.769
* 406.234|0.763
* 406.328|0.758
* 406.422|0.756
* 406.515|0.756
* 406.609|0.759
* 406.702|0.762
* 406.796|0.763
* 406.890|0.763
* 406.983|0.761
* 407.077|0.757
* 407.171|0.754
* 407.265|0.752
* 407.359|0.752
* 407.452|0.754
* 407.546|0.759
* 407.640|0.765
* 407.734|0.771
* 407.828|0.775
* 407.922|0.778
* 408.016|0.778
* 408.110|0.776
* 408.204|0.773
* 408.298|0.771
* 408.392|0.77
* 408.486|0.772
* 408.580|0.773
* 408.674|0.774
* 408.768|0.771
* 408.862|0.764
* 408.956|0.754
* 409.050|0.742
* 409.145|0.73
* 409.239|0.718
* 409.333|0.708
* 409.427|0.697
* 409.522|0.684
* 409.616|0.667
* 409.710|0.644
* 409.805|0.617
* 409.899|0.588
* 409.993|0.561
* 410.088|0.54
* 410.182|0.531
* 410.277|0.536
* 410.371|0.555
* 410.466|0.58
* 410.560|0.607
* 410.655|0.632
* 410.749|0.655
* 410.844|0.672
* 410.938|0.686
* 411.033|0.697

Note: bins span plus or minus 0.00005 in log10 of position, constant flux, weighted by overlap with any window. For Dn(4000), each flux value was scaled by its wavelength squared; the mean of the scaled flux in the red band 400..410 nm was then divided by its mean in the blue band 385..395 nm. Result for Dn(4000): 1.1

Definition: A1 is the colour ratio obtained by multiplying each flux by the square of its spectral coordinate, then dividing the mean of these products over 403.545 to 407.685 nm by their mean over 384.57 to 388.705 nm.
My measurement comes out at 1.14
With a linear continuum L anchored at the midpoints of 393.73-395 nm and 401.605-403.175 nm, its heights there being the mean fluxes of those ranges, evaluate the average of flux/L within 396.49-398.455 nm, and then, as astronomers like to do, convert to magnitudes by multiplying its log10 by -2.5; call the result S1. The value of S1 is 0.23 mag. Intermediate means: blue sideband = 0.764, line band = 0.619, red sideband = 0.773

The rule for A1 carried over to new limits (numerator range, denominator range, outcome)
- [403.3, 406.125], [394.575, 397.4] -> 1.24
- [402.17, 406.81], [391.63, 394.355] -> 1.16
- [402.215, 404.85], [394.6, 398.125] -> 1.20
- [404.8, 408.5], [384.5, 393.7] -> 1.18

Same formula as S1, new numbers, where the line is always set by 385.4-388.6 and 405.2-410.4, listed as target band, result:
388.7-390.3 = 0.165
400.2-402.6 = -0.056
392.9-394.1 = 0.164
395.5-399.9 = 0.093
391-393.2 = 0.008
